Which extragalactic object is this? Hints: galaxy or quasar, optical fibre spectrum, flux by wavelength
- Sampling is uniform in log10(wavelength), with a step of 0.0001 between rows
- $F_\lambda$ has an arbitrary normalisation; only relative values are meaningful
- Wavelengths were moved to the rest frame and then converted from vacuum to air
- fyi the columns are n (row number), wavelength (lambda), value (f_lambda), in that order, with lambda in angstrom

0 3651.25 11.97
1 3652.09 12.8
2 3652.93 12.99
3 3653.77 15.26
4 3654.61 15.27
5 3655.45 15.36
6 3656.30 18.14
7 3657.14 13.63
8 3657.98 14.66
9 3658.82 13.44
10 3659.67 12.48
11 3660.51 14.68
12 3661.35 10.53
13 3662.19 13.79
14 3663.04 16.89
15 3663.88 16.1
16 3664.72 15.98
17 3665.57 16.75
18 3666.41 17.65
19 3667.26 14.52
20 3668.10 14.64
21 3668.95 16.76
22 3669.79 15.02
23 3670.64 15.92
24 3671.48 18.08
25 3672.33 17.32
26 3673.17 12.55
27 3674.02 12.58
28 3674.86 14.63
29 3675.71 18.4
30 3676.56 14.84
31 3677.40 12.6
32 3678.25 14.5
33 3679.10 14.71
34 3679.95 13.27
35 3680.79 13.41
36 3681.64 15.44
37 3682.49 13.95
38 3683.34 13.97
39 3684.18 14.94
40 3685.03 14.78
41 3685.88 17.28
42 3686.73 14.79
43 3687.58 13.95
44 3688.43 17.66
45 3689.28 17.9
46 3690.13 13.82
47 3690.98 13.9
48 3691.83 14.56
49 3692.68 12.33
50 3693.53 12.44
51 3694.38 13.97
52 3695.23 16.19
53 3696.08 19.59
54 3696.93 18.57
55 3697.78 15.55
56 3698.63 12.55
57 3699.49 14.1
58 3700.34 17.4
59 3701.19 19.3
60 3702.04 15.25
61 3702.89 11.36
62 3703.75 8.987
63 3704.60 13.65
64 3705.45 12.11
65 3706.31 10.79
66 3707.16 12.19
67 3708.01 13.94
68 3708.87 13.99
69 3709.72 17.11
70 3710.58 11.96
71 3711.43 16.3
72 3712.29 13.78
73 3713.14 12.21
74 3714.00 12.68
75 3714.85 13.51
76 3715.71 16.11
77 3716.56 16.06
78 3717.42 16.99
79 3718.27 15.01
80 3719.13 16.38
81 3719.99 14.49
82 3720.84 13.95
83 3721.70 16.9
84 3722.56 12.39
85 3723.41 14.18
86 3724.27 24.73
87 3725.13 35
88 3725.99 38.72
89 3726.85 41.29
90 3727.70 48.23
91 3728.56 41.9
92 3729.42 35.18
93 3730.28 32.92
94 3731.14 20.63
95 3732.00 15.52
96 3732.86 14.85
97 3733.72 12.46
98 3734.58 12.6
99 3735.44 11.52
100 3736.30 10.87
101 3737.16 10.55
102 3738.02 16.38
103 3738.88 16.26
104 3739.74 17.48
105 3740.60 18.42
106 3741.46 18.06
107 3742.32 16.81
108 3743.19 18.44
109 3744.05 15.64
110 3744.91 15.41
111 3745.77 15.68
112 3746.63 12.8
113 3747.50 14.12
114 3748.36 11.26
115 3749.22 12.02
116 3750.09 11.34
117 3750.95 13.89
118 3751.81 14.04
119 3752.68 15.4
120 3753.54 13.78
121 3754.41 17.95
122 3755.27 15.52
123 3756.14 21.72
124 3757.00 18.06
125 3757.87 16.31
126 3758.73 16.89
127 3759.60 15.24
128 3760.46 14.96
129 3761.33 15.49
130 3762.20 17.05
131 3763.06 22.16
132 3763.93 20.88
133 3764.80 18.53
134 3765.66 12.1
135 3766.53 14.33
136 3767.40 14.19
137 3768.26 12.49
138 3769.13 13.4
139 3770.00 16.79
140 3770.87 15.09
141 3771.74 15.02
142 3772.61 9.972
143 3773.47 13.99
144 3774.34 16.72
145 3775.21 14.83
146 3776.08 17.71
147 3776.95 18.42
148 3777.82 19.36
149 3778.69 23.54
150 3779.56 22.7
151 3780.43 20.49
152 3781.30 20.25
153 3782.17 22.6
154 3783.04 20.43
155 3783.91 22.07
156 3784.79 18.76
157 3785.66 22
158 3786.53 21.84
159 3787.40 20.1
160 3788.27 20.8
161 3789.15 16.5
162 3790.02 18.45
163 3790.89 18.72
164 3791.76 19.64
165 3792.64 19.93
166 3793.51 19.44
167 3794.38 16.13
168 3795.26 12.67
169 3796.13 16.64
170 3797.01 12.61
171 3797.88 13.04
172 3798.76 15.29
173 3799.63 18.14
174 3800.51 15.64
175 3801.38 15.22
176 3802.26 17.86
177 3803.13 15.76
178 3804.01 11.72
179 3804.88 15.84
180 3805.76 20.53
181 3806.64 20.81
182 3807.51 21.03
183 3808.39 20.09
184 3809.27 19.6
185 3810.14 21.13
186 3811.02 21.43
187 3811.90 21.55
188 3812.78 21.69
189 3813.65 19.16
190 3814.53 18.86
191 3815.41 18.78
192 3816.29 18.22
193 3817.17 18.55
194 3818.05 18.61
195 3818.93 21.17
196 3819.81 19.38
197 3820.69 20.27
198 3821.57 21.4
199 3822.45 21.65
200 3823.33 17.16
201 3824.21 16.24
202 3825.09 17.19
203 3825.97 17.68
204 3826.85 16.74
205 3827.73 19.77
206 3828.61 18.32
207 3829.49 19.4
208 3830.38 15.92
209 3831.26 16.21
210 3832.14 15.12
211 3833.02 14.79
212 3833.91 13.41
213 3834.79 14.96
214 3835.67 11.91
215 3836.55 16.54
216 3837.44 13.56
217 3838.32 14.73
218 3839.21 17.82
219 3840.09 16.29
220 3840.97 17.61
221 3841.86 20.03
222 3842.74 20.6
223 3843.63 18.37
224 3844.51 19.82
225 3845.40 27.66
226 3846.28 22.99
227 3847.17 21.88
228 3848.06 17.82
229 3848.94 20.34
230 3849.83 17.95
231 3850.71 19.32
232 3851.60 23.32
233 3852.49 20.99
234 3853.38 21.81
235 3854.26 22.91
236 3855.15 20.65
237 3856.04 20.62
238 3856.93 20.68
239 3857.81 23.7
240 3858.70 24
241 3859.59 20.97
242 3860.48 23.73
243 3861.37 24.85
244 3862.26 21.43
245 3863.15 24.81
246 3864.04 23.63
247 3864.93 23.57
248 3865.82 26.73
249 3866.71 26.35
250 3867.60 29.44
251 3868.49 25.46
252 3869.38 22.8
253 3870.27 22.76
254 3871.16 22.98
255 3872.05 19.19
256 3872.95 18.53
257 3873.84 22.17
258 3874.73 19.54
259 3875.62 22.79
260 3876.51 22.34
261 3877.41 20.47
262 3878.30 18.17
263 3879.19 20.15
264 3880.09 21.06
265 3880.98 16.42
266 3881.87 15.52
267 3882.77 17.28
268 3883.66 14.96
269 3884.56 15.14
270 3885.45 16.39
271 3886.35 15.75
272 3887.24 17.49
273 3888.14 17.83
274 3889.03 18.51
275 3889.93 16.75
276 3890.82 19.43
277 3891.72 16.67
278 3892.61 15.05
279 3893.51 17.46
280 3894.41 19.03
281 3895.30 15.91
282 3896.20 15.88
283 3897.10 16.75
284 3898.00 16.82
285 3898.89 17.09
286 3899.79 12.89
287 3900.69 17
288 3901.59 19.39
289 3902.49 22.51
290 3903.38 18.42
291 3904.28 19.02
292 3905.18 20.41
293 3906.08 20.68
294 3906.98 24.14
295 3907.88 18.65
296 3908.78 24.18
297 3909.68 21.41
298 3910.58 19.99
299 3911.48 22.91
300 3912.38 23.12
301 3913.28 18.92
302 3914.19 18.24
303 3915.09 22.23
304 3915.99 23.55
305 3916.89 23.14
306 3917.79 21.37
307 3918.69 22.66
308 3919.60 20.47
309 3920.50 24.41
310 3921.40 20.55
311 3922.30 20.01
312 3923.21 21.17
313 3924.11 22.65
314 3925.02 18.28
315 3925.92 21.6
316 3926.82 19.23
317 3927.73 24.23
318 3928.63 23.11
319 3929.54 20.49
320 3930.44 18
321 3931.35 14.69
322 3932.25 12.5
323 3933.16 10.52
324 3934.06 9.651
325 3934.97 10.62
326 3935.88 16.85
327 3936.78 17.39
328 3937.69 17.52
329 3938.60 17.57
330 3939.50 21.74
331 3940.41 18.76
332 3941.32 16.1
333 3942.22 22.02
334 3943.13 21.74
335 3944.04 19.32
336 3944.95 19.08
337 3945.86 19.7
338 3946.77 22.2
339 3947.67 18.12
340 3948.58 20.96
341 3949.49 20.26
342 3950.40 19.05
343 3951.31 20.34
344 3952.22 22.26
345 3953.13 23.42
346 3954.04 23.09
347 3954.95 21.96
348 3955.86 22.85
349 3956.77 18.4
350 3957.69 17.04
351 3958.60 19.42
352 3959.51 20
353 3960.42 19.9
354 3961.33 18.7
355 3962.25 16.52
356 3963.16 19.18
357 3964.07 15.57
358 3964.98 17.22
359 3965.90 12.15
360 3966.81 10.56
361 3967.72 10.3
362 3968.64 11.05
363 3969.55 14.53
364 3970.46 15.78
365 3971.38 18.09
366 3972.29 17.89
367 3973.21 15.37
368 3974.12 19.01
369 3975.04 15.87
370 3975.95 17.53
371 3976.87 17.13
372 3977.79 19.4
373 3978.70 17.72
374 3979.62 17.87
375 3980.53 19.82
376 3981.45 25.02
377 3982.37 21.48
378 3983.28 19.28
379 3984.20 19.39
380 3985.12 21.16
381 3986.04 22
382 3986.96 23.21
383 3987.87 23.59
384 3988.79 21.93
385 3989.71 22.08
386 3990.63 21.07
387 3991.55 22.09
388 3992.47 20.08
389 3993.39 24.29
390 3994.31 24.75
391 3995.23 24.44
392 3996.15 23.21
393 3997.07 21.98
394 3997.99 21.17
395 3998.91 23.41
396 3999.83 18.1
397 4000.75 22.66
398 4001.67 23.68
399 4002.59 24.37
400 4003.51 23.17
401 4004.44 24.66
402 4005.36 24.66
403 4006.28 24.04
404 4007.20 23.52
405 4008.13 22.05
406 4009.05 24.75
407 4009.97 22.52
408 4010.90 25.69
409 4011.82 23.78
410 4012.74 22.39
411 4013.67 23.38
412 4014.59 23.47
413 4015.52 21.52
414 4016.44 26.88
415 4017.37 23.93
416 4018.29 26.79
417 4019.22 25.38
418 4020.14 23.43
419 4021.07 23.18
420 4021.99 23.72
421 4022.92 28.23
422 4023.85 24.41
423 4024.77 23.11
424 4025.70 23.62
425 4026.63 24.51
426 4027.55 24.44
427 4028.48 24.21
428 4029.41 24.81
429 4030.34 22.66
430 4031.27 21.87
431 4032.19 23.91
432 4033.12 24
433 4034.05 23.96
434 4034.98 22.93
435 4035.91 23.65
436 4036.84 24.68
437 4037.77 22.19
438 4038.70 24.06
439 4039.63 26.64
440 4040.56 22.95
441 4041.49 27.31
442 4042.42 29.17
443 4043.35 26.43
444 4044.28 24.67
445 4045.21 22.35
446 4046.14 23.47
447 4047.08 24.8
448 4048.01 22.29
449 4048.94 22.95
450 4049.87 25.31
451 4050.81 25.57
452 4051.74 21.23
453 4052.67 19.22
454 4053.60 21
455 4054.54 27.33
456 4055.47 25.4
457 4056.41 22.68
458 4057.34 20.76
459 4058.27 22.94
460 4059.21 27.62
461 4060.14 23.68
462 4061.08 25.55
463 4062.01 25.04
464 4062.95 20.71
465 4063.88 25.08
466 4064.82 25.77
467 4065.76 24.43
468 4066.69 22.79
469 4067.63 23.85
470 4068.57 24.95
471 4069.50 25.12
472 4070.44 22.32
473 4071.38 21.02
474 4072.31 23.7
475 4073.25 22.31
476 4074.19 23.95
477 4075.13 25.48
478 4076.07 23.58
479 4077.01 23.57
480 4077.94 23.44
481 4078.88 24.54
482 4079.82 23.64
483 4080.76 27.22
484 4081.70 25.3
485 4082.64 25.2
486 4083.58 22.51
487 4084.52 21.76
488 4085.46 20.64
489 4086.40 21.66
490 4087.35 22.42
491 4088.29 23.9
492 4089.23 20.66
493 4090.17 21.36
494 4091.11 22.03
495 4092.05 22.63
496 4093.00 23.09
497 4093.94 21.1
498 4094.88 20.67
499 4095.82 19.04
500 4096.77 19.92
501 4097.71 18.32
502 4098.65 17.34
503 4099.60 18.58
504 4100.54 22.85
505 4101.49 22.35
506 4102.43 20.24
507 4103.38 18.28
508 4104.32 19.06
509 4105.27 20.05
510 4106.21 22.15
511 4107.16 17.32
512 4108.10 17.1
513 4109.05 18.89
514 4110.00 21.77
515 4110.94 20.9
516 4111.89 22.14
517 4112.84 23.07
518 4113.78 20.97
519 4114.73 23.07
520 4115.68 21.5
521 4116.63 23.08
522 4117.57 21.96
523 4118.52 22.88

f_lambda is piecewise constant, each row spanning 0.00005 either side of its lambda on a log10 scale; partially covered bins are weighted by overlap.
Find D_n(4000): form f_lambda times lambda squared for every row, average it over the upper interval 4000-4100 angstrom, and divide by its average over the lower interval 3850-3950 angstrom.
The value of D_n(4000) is 1.27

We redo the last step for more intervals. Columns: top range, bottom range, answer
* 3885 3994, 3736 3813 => 1.21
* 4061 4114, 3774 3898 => 1.31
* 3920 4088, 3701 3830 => 1.38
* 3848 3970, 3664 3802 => 1.27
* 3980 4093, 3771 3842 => 1.47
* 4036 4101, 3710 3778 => 1.57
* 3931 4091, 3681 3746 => 1.47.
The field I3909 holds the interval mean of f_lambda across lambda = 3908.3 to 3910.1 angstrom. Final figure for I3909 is 22.7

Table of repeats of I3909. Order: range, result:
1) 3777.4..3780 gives 21.9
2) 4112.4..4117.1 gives 22.4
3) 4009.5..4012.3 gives 24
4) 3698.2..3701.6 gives 15.8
